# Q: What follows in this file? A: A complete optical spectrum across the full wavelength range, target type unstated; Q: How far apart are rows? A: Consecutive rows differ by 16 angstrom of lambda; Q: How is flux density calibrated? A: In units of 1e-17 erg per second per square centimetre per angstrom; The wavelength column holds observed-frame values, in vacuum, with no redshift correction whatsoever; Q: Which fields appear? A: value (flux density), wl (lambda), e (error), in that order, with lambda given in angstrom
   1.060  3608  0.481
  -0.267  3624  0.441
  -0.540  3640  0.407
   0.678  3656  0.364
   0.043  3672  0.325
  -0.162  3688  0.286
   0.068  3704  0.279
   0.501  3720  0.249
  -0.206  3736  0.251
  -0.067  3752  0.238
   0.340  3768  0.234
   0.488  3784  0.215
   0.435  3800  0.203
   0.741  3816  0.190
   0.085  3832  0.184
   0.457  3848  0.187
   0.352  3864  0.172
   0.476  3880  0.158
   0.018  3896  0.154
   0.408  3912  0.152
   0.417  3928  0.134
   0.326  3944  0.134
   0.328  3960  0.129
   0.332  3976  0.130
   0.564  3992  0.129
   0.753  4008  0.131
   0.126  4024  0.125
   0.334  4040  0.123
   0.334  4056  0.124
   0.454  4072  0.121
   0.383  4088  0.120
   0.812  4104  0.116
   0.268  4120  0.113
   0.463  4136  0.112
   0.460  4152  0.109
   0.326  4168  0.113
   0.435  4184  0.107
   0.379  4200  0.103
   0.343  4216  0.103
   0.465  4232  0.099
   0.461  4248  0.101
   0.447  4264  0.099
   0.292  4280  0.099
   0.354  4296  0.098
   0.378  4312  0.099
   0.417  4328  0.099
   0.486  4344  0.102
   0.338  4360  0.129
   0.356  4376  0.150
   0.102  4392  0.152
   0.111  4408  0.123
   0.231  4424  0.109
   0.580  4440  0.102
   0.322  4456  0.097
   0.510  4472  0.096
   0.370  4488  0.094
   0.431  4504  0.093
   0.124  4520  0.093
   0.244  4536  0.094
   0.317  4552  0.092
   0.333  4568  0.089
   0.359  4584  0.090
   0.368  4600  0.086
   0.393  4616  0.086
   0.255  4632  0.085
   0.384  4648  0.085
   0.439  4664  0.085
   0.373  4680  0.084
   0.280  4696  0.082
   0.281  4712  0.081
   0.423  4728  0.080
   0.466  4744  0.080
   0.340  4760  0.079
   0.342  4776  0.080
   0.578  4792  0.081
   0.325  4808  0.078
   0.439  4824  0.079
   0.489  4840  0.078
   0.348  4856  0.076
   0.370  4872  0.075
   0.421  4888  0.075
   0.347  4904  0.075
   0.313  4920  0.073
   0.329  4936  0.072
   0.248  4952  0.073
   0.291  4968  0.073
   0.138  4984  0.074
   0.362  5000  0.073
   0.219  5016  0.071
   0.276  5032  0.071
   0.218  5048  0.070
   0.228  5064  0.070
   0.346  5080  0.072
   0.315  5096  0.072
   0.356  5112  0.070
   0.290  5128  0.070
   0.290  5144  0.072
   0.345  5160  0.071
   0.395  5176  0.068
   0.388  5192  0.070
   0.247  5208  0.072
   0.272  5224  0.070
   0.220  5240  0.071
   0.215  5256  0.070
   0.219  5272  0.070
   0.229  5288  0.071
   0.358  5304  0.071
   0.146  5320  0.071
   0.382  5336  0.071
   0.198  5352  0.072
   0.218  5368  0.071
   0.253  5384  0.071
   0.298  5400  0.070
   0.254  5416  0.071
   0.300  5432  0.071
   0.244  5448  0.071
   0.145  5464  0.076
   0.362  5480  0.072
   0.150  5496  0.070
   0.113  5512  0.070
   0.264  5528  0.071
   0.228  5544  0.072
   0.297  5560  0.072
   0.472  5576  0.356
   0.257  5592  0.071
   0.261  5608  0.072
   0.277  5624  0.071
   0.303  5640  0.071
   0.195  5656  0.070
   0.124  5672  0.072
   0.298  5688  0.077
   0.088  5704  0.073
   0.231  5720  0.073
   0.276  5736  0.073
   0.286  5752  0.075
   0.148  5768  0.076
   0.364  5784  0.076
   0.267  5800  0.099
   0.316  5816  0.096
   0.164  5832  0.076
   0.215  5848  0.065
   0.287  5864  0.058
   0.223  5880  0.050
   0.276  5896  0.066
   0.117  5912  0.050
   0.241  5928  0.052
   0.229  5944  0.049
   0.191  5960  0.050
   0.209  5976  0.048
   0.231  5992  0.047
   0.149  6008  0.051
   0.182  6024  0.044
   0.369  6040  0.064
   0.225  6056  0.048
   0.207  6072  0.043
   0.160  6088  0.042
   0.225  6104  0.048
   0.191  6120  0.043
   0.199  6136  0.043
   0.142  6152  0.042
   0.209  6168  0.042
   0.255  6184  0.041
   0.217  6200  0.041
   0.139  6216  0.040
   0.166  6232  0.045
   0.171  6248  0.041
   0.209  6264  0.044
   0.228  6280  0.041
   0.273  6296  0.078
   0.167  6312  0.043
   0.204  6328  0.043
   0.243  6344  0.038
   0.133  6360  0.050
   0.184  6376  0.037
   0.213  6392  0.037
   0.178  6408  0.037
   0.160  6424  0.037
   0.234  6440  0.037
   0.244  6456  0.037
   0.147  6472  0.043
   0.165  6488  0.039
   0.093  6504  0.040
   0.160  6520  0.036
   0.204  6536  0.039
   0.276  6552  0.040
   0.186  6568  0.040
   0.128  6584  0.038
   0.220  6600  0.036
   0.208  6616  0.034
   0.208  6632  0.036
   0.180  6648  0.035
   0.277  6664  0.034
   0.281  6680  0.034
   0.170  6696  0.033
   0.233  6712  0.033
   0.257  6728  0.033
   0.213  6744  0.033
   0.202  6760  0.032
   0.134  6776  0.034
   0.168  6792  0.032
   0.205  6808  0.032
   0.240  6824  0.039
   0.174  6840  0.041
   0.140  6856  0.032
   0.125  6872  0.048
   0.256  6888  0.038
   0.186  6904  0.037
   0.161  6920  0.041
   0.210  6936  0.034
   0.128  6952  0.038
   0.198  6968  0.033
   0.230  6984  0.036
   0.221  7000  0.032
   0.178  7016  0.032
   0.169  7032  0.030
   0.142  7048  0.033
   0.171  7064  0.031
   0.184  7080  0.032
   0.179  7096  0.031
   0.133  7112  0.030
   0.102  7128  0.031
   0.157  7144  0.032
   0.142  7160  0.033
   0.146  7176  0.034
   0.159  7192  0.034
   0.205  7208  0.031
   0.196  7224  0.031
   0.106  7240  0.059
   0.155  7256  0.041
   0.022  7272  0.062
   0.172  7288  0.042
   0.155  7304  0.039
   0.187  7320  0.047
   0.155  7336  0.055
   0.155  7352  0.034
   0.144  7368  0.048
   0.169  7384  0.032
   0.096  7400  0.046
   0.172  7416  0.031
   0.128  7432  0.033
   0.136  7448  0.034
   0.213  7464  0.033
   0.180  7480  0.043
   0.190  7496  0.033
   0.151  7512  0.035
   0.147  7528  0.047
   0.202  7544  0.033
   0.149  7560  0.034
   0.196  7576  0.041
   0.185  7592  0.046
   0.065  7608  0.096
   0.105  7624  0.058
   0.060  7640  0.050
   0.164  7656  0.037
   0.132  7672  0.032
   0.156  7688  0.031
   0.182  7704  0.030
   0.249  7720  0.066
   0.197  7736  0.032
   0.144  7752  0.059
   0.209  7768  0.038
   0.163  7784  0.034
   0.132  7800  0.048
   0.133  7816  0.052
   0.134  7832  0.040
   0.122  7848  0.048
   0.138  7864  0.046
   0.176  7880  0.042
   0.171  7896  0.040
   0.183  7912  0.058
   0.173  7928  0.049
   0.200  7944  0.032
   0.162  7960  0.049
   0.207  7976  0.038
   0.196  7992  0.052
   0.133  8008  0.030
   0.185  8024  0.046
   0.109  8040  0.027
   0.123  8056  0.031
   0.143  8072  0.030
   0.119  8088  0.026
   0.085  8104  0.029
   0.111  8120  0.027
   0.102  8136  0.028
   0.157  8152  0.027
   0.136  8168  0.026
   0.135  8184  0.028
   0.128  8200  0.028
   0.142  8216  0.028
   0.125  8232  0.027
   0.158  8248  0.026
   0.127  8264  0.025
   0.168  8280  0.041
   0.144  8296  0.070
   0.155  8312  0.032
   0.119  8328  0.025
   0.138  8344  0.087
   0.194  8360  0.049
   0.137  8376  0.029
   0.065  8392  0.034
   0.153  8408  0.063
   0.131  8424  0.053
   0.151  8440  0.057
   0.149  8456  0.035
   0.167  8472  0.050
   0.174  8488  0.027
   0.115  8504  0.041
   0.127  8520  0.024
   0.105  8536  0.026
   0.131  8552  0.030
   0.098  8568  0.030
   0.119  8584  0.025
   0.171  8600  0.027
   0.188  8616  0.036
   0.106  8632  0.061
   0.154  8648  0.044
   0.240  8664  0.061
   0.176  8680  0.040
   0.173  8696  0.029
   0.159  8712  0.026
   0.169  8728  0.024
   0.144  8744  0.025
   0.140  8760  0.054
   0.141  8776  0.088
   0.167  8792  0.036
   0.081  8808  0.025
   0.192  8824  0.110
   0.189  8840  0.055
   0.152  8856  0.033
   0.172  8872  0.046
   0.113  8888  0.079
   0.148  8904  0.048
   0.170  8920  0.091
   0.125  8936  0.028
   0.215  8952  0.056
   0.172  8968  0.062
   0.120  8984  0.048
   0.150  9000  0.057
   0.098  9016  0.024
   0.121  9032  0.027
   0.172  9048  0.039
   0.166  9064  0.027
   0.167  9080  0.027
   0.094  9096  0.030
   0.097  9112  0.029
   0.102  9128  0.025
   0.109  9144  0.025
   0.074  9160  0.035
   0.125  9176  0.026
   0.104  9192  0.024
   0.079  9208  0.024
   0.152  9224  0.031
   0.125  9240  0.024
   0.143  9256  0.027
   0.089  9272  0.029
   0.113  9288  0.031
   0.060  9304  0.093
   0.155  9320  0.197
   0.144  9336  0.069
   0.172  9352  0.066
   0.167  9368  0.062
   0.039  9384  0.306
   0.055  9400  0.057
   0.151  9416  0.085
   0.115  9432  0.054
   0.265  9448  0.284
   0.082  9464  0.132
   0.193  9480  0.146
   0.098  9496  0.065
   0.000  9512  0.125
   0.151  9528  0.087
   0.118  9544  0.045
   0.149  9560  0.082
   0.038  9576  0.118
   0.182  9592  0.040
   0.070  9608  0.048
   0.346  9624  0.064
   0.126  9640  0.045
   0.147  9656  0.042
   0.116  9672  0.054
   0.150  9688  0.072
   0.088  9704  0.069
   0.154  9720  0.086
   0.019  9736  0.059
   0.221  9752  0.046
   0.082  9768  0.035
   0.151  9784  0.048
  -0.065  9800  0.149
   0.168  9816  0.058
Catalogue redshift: 0.02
